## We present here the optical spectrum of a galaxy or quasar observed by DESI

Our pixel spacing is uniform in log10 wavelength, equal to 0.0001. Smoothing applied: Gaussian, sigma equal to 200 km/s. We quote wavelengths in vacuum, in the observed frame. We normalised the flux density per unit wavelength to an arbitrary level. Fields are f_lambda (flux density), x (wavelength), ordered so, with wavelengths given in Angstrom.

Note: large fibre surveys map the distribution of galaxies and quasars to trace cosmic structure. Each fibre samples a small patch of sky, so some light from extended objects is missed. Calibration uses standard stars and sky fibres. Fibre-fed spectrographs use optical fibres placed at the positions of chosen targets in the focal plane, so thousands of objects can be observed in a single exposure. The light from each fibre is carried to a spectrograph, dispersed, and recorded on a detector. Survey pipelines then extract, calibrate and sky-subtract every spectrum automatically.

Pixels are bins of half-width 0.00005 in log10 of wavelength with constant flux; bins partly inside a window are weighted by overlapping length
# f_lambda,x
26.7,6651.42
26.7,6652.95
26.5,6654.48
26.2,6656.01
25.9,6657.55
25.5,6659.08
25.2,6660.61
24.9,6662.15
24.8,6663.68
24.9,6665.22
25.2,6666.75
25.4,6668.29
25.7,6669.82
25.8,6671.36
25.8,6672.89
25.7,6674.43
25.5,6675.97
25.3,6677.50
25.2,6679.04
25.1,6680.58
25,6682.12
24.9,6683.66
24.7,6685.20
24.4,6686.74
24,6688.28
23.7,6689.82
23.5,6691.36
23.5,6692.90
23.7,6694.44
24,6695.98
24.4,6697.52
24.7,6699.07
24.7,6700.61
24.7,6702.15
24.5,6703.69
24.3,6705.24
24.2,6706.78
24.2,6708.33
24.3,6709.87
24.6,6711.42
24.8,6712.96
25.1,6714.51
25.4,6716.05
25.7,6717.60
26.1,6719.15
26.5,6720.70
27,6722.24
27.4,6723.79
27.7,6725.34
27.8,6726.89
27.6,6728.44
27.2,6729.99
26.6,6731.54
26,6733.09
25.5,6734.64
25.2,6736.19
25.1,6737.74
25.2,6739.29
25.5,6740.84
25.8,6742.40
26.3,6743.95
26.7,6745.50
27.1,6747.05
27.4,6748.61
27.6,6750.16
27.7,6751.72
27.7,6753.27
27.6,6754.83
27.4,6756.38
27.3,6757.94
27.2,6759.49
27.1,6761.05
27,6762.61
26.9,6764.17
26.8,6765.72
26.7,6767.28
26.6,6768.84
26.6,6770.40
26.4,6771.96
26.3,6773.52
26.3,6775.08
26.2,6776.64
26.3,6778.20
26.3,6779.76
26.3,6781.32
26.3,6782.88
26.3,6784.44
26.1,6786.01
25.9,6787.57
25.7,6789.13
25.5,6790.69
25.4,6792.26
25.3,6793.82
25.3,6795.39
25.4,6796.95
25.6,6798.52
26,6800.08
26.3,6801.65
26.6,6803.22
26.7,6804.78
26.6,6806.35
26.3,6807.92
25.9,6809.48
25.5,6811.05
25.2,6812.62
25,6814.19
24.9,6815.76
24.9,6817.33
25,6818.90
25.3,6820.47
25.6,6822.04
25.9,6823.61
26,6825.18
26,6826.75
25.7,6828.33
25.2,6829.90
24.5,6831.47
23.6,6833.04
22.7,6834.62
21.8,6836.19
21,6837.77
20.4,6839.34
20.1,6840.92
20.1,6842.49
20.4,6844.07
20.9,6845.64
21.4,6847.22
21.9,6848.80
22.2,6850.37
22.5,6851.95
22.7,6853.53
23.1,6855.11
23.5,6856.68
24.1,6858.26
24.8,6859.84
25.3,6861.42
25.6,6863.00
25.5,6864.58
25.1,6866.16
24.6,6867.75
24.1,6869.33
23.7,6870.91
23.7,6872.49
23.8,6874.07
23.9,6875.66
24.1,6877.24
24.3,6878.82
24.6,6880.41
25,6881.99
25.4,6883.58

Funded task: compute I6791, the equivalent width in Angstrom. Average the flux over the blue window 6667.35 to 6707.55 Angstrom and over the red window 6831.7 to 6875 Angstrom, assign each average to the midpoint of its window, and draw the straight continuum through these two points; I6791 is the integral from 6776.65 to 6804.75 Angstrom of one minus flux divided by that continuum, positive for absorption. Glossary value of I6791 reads -2.79 Angstrom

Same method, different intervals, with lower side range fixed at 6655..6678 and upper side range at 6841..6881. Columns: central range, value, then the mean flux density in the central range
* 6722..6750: -2.04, 26.5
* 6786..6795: -0.55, 25.6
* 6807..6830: -1.62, 25.5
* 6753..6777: -2.42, 26.9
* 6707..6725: -0.46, 25.6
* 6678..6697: 0.69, 24.3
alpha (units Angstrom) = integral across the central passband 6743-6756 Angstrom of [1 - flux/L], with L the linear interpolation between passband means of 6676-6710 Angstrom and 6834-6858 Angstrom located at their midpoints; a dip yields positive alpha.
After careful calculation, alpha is -2.12 Angstrom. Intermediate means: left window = 24.4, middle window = 27.3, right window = 21.7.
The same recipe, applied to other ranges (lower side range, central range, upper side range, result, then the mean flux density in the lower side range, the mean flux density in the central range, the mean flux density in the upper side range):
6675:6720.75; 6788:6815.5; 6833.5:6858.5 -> -3.8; 24.7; 25.8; 21.8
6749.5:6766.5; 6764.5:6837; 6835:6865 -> -1.9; 27.3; 25.7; 22.5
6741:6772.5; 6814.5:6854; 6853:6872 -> 2.9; 27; 23.3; 24.4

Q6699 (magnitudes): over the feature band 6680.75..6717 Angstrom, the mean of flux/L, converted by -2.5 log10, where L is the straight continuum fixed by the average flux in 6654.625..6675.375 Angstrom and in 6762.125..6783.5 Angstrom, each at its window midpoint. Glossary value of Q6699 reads 0.060 mag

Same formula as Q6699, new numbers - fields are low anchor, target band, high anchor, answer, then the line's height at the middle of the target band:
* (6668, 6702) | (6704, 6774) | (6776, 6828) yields -0.05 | 25.2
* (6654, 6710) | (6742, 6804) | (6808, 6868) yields -0.10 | 24.2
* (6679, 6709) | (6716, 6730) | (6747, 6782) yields -0.06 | 25.4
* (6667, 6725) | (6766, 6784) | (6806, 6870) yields -0.09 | 24.4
